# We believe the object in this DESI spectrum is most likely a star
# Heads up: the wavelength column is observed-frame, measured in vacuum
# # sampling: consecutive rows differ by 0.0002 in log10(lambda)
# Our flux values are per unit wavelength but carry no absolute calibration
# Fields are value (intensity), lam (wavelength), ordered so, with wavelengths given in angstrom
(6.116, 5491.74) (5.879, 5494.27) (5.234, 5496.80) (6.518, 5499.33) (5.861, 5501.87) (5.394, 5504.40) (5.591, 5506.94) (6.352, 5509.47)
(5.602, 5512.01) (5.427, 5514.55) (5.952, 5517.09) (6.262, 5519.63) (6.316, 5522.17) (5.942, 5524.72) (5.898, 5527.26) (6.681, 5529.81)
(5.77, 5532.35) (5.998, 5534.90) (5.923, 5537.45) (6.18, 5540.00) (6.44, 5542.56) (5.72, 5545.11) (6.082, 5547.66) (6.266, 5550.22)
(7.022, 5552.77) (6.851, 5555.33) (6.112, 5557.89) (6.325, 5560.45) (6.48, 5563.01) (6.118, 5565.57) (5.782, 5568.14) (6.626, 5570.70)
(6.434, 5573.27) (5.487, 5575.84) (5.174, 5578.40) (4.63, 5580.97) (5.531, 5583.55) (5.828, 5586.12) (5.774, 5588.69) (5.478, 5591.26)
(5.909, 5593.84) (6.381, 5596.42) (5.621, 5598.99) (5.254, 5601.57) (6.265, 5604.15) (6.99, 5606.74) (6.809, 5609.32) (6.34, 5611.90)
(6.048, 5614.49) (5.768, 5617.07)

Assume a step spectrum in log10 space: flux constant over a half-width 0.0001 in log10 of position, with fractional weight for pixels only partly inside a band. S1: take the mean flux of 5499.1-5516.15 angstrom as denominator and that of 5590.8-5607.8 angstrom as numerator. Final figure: 1.0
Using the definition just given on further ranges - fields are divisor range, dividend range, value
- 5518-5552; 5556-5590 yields 0.96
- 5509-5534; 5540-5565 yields 1.06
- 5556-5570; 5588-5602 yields 0.93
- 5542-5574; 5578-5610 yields 0.92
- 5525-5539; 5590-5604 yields 0.95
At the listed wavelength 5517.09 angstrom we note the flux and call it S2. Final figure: 5.952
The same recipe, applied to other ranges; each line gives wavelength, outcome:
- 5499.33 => 6.518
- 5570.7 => 6.626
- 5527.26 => 5.898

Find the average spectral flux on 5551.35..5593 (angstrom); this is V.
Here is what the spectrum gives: 5.98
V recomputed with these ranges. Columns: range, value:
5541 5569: 6.3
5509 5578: 6.14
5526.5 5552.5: 6.14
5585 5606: 5.84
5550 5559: 6.61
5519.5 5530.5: 6.19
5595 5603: 5.77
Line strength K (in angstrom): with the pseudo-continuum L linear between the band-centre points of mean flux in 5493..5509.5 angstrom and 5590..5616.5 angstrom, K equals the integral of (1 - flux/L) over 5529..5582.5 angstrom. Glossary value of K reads -1.22 angstrom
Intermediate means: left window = 5.79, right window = 6.1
